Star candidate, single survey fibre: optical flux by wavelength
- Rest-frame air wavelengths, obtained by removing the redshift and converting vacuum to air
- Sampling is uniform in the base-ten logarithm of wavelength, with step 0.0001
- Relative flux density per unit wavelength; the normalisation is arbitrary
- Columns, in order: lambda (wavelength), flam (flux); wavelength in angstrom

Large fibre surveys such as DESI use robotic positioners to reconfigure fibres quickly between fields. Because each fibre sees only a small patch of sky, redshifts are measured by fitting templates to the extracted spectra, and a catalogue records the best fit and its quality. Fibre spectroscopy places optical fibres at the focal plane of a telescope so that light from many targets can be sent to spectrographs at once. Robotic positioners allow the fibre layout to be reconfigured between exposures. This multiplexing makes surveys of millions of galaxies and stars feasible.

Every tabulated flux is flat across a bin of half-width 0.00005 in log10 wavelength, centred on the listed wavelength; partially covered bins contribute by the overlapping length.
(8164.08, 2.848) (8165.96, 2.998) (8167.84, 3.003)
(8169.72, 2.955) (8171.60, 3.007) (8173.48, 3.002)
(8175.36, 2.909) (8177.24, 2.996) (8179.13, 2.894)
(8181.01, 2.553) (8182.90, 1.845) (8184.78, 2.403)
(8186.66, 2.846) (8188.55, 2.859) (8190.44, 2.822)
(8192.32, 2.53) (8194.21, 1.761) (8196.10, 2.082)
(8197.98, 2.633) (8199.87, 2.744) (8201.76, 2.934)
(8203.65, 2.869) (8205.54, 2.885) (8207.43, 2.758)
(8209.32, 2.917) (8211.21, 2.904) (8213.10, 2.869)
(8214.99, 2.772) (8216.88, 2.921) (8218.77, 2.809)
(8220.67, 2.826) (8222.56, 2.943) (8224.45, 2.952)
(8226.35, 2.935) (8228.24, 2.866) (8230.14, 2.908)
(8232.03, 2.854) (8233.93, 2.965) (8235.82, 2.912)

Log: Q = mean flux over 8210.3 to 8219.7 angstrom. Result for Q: 2.86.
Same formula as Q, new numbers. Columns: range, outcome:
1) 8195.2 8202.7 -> 2.6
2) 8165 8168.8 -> 3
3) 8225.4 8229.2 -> 2.9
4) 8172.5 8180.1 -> 2.95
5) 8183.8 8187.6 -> 2.62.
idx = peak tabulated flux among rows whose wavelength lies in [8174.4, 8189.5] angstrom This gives 2.996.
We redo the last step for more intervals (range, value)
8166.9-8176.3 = 3.007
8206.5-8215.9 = 2.917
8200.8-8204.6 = 2.934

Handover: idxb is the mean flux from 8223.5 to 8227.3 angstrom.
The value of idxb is 2.94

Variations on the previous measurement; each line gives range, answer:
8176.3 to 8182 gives 2.8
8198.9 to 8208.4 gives 2.84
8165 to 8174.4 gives 2.99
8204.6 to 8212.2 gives 2.87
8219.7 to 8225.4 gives 2.9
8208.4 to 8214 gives 2.9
